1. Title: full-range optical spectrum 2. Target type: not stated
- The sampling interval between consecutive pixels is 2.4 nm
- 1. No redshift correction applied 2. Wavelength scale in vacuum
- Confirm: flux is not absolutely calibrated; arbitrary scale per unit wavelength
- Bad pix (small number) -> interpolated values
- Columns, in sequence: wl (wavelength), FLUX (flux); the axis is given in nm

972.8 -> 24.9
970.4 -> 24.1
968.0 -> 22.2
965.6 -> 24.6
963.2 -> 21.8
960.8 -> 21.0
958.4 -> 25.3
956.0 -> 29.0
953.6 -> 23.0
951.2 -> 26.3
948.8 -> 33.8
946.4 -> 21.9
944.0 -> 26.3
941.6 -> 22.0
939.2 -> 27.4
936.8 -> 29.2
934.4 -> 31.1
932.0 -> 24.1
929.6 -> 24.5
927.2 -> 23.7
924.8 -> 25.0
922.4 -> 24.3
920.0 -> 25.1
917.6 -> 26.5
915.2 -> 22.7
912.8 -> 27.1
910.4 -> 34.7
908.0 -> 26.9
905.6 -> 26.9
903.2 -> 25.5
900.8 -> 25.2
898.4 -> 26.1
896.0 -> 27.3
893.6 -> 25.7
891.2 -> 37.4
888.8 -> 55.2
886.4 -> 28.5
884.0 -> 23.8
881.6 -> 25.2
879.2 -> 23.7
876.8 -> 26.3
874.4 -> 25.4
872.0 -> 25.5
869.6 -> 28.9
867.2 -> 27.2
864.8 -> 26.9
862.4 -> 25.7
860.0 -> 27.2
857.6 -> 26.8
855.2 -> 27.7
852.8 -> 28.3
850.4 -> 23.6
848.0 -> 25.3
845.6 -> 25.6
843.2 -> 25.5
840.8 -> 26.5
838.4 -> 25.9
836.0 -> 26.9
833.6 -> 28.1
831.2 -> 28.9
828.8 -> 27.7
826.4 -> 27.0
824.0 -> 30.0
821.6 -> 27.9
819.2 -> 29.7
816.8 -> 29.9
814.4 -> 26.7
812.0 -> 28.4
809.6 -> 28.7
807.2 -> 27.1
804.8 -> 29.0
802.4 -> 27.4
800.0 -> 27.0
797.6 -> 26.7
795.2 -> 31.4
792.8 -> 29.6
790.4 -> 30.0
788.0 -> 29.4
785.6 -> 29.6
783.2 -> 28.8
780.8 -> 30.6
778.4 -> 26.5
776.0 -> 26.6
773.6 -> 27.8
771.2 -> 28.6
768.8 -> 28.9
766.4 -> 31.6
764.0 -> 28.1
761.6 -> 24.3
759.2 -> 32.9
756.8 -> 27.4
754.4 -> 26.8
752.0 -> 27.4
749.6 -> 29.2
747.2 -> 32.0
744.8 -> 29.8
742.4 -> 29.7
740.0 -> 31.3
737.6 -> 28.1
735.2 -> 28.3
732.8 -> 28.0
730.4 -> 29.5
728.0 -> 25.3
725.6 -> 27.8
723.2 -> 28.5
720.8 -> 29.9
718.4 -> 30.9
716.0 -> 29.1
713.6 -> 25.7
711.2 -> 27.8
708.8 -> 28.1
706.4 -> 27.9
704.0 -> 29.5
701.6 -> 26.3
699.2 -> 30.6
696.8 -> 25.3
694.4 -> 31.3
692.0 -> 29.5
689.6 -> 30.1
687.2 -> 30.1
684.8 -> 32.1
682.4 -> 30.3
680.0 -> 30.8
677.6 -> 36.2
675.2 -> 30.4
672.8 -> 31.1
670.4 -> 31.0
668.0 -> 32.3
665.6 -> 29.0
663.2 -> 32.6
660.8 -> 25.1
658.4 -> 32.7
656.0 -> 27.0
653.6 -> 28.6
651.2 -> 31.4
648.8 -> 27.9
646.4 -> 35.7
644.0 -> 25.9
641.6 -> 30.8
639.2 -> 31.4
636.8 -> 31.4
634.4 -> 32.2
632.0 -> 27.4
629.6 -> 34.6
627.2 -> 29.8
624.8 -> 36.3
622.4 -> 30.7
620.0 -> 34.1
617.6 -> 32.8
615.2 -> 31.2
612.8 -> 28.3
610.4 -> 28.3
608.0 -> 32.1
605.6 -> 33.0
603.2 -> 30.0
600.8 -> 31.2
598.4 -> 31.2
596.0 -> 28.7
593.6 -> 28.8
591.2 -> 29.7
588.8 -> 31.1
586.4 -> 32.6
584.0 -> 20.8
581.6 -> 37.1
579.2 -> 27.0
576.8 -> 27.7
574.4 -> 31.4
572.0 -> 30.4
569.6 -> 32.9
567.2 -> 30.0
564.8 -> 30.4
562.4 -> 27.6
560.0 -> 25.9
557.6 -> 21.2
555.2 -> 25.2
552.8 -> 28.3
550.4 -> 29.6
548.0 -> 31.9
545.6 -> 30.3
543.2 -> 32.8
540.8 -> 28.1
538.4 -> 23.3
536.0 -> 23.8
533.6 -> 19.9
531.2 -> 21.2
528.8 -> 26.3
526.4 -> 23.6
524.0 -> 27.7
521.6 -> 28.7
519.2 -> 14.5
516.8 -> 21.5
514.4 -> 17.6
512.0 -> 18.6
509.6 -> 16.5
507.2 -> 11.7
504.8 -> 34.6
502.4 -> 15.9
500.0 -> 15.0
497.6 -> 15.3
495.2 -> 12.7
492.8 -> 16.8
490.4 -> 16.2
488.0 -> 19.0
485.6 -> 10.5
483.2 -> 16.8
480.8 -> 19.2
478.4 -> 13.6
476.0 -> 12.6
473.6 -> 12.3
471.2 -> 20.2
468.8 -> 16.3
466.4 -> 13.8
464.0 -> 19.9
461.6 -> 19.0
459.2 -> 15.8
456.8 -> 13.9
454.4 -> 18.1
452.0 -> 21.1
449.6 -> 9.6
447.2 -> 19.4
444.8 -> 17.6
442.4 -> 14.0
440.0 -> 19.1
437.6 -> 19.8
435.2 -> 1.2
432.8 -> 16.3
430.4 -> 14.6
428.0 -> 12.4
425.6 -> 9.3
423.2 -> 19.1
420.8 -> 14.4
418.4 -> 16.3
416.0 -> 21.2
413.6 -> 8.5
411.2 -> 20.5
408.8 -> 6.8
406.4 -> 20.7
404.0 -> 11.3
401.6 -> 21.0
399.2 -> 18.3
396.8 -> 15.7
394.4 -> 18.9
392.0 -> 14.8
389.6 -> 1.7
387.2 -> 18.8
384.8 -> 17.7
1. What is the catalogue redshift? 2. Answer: 0.35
